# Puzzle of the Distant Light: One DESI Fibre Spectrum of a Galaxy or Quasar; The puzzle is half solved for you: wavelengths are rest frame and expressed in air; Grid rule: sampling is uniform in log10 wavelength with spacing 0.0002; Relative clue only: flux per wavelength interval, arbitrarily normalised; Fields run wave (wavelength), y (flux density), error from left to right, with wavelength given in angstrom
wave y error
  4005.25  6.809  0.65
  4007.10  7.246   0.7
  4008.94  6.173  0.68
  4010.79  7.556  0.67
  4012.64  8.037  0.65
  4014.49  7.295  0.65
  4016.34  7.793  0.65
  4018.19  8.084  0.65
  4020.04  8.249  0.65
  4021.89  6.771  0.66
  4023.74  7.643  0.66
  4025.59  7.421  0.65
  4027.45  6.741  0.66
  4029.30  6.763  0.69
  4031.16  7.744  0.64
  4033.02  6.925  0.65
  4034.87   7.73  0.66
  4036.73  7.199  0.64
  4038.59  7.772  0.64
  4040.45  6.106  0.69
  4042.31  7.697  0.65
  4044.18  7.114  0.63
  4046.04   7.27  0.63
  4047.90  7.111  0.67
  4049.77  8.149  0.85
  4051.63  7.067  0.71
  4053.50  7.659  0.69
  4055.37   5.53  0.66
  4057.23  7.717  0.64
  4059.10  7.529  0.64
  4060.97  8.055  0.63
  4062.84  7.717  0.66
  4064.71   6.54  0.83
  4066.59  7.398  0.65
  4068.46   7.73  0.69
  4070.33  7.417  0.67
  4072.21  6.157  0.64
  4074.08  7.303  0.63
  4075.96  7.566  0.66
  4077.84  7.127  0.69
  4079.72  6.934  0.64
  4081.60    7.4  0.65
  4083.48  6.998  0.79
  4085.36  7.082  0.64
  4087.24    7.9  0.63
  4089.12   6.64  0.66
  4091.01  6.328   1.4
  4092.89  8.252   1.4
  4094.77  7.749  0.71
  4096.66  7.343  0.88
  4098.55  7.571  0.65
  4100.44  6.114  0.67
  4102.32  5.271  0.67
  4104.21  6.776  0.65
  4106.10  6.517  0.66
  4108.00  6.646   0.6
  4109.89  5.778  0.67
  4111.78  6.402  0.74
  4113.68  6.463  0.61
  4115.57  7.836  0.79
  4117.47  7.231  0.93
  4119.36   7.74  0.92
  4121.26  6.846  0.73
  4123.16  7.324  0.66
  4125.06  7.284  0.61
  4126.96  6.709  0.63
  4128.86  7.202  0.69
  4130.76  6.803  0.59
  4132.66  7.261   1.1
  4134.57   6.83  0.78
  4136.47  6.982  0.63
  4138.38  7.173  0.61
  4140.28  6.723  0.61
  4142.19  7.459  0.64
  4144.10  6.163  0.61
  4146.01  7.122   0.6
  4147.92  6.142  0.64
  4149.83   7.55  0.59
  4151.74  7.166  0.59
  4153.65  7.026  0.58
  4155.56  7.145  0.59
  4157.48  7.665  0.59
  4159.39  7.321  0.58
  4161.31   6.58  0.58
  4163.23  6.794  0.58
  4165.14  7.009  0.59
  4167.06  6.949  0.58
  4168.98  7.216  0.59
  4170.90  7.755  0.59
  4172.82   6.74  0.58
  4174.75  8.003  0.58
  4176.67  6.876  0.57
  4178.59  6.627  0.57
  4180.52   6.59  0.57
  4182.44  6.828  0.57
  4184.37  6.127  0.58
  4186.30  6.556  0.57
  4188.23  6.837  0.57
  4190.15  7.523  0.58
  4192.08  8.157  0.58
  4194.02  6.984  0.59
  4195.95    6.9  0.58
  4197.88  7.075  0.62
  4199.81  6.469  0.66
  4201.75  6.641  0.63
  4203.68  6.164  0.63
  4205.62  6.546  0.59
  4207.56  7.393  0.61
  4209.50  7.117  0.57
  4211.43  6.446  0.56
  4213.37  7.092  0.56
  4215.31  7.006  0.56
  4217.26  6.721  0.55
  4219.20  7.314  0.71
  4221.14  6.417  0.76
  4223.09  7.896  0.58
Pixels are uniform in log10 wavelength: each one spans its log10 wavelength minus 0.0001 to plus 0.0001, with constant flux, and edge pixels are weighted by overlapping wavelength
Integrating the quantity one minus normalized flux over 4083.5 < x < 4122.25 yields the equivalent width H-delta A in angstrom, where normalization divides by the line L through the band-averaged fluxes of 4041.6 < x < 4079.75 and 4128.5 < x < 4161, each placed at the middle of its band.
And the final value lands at 1.2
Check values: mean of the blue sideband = 7.28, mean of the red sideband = 7.03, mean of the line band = 6.93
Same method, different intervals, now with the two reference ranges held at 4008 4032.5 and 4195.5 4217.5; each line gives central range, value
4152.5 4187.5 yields -0.4 angstrom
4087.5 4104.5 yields 0.5 angstrom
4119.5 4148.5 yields 0.3 angstrom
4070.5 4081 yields 0.2 angstrom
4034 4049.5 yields 0.1 angstrom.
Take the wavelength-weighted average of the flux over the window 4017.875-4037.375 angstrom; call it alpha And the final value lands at 7.37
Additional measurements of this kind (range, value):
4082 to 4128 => 6.96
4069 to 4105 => 7.06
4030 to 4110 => 7.14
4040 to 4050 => 7.23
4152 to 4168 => 7.07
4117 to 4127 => 7.23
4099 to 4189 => 6.9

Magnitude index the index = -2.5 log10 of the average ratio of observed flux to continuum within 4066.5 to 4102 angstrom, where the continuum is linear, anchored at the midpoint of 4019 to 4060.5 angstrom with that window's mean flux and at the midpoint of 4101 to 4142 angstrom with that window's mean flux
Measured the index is -0.02 mag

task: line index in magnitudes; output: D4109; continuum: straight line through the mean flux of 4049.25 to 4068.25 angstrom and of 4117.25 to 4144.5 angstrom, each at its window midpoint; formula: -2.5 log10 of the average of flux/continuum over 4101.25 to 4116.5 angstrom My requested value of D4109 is 0.11 mag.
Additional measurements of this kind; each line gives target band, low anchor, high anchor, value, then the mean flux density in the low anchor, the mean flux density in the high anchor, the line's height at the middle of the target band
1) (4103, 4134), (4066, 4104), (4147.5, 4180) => 0.03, 7.11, 7.1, 7.1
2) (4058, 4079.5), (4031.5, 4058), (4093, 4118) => -0.04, 7.23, 6.79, 7.05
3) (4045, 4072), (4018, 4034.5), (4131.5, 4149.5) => -0.01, 7.36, 6.89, 7.22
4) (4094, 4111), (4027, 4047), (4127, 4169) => 0.07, 7.2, 7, 7.08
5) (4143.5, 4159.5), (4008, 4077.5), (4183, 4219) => 0.00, 7.32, 6.88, 7.02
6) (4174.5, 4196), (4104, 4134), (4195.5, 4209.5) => -0.03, 6.93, 6.76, 6.79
